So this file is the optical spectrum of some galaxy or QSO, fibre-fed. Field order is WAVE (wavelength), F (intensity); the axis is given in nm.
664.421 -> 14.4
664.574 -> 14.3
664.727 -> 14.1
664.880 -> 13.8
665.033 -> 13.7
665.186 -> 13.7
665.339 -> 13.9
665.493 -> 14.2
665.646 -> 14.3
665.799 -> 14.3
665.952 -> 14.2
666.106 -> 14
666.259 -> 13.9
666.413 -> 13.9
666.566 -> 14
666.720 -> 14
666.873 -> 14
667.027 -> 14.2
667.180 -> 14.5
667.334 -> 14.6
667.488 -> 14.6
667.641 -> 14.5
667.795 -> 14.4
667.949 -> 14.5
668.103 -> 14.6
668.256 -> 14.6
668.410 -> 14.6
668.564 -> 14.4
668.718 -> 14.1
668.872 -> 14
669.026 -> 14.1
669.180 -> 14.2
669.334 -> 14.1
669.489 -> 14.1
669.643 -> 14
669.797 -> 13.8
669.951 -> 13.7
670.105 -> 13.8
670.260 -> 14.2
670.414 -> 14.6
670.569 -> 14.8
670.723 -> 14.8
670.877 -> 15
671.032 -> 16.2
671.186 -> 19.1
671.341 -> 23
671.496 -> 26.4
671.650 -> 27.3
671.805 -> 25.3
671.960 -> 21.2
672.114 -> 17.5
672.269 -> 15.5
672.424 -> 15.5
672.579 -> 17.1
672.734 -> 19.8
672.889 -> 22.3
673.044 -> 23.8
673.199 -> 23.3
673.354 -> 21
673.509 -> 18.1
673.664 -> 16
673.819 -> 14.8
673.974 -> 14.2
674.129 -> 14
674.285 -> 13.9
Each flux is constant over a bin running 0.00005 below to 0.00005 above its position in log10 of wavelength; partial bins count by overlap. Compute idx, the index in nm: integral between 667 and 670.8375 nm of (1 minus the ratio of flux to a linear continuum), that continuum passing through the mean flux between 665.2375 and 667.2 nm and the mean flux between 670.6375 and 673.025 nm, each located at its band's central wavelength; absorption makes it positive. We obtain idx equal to 0.56 nm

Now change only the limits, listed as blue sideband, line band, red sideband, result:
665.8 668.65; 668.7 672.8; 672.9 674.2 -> -0.077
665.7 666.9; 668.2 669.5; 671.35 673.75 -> 0.195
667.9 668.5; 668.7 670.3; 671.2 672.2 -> 0.332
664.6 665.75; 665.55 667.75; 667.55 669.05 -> -0.006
